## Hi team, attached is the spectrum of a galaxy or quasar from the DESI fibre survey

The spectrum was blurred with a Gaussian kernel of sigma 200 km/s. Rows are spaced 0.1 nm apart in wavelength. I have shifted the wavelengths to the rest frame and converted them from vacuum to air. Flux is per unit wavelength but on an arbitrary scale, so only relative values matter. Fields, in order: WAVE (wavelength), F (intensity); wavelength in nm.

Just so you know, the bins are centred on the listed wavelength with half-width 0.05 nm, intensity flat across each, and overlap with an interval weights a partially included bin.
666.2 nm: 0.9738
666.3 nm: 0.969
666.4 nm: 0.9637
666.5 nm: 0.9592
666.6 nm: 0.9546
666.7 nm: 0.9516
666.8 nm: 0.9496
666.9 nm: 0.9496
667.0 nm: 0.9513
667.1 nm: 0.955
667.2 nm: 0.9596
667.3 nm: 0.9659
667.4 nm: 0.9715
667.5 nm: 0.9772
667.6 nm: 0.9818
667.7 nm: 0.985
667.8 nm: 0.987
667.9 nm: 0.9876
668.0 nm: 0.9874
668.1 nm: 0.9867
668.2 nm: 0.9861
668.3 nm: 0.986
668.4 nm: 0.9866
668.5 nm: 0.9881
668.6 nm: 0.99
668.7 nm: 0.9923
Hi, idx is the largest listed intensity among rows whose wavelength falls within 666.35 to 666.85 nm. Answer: 0.9637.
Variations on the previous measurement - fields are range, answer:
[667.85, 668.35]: 0.9876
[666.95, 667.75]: 0.985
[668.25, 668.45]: 0.9866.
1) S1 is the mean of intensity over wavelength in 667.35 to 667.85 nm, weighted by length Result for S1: 0.981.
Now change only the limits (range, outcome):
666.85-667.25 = 0.954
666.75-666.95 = 0.95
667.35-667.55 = 0.974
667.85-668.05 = 0.987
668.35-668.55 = 0.987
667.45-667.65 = 0.98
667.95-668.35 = 0.987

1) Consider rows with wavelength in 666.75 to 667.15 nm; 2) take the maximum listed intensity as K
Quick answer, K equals 0.955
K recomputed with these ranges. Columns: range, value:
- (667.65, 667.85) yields 0.987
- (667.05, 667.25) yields 0.9596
